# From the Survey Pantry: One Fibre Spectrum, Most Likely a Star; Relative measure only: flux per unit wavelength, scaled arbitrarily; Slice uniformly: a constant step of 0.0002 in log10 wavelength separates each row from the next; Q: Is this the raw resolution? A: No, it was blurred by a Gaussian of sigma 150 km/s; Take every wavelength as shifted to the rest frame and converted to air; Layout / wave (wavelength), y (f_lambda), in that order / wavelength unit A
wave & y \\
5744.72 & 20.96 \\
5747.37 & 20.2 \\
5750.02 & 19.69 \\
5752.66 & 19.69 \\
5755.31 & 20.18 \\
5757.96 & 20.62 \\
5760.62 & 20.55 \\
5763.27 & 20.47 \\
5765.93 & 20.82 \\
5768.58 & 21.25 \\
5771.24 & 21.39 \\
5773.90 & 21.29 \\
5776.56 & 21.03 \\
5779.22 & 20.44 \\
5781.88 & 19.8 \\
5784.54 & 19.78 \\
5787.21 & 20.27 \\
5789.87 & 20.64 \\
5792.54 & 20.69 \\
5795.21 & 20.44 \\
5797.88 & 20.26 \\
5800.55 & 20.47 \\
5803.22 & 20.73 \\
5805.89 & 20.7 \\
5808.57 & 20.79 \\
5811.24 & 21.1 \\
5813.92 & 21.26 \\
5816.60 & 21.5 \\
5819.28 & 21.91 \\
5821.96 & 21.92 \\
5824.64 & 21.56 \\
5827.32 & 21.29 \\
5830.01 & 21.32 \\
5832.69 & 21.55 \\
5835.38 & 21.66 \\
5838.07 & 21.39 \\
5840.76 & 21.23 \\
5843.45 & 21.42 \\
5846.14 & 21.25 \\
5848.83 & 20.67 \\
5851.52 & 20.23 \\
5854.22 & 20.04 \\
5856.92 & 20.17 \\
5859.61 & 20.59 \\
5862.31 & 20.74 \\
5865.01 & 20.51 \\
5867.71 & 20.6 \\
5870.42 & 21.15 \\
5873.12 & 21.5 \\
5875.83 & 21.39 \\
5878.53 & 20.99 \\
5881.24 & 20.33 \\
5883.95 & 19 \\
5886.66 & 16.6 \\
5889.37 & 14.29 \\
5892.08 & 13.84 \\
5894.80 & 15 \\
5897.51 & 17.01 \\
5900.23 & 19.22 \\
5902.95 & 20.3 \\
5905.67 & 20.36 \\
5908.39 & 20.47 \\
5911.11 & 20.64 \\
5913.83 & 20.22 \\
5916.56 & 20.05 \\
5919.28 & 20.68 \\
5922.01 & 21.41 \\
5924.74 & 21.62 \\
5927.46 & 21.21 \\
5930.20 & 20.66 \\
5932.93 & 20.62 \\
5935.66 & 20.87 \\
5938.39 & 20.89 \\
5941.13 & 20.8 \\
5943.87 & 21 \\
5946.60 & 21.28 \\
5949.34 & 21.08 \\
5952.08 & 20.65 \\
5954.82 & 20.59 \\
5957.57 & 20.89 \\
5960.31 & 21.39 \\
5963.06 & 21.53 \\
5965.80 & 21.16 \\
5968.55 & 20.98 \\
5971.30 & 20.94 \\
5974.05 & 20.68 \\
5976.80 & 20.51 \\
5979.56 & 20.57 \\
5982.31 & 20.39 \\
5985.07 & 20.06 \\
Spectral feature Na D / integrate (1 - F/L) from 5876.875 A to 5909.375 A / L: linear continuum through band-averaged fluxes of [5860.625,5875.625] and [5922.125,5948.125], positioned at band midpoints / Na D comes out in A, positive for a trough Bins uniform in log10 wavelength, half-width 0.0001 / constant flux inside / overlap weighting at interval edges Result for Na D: 4.4 A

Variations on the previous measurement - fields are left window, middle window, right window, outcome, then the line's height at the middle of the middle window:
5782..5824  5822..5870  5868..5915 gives -2.5 A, 19.9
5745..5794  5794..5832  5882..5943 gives -1.8 A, 20.2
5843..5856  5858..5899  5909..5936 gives 3.6 A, 20.7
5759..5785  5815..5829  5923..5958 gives -0.6 A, 20.8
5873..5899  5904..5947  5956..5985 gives -3.5 A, 19.2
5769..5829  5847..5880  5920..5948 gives 0.4 A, 21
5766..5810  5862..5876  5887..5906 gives -2.4 A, 17.9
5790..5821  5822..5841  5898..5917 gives -0.7 A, 20.7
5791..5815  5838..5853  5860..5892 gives -0.7 A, 20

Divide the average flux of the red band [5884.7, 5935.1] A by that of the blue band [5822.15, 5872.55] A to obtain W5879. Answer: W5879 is 0.91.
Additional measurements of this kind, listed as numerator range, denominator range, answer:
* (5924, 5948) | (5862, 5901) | 1.12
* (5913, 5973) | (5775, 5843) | 1.00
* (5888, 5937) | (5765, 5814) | 0.94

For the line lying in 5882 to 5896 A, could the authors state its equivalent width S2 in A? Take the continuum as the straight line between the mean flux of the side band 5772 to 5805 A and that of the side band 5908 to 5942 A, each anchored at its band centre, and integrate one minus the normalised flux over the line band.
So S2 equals 3.22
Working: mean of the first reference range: 20.5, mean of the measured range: 15.9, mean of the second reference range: 20.8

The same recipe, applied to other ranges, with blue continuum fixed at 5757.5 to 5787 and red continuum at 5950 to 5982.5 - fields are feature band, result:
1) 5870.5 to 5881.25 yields -0.2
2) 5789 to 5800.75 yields 0.1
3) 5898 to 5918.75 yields 0.7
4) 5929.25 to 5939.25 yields 0.0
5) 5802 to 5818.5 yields -0.3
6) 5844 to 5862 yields 0.2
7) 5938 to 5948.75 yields -0.1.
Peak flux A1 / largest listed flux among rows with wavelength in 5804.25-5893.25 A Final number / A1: 21.92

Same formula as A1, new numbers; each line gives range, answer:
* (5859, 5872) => 21.15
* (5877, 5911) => 20.99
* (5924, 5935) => 21.62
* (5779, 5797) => 20.69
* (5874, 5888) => 21.39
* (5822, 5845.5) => 21.66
